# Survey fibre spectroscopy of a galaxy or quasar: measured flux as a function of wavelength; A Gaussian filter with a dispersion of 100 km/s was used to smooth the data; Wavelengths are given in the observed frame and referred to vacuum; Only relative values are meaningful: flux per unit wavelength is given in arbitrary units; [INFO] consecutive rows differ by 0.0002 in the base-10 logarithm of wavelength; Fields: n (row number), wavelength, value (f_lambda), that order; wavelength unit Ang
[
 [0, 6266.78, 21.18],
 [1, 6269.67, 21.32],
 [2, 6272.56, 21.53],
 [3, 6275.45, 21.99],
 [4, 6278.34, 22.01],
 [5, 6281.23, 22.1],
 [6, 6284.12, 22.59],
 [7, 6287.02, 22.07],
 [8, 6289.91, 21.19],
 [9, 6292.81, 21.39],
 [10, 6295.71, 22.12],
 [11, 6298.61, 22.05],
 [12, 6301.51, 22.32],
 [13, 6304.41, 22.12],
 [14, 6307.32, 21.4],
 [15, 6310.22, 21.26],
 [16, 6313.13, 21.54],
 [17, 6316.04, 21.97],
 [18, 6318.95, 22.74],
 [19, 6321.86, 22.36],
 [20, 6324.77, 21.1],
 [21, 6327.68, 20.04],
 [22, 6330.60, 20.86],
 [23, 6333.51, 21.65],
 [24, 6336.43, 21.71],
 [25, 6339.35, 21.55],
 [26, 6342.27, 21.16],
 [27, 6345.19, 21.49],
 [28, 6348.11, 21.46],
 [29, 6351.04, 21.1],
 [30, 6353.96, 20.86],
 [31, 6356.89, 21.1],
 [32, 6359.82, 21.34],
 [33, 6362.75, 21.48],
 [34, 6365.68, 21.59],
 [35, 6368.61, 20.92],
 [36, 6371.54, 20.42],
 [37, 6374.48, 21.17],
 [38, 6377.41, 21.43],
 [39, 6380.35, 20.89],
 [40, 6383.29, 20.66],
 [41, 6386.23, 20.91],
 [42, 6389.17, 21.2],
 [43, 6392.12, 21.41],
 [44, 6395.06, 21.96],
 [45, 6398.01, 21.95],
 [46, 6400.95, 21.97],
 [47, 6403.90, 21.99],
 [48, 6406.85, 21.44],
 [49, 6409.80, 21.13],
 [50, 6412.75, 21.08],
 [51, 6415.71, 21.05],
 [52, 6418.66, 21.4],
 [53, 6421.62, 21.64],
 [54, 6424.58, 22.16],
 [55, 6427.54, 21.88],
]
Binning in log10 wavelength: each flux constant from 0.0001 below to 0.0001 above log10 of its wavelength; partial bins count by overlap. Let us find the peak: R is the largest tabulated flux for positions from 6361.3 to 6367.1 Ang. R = 21.59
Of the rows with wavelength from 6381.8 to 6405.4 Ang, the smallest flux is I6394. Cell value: 20.66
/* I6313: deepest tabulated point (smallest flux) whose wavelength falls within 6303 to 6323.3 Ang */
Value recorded 21.26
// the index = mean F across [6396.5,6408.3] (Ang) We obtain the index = 21.8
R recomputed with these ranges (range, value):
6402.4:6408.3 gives 21.99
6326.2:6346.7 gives 21.71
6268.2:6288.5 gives 22.59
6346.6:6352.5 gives 21.46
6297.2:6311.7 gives 22.32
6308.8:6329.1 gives 22.74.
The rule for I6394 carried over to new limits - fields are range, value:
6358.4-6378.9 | 20.42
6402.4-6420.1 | 21.05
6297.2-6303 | 22.05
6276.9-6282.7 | 22.01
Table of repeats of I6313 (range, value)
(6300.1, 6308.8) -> 21.4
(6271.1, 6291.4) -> 21.19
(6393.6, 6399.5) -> 21.95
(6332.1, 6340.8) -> 21.55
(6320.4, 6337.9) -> 20.04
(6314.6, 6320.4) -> 21.97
